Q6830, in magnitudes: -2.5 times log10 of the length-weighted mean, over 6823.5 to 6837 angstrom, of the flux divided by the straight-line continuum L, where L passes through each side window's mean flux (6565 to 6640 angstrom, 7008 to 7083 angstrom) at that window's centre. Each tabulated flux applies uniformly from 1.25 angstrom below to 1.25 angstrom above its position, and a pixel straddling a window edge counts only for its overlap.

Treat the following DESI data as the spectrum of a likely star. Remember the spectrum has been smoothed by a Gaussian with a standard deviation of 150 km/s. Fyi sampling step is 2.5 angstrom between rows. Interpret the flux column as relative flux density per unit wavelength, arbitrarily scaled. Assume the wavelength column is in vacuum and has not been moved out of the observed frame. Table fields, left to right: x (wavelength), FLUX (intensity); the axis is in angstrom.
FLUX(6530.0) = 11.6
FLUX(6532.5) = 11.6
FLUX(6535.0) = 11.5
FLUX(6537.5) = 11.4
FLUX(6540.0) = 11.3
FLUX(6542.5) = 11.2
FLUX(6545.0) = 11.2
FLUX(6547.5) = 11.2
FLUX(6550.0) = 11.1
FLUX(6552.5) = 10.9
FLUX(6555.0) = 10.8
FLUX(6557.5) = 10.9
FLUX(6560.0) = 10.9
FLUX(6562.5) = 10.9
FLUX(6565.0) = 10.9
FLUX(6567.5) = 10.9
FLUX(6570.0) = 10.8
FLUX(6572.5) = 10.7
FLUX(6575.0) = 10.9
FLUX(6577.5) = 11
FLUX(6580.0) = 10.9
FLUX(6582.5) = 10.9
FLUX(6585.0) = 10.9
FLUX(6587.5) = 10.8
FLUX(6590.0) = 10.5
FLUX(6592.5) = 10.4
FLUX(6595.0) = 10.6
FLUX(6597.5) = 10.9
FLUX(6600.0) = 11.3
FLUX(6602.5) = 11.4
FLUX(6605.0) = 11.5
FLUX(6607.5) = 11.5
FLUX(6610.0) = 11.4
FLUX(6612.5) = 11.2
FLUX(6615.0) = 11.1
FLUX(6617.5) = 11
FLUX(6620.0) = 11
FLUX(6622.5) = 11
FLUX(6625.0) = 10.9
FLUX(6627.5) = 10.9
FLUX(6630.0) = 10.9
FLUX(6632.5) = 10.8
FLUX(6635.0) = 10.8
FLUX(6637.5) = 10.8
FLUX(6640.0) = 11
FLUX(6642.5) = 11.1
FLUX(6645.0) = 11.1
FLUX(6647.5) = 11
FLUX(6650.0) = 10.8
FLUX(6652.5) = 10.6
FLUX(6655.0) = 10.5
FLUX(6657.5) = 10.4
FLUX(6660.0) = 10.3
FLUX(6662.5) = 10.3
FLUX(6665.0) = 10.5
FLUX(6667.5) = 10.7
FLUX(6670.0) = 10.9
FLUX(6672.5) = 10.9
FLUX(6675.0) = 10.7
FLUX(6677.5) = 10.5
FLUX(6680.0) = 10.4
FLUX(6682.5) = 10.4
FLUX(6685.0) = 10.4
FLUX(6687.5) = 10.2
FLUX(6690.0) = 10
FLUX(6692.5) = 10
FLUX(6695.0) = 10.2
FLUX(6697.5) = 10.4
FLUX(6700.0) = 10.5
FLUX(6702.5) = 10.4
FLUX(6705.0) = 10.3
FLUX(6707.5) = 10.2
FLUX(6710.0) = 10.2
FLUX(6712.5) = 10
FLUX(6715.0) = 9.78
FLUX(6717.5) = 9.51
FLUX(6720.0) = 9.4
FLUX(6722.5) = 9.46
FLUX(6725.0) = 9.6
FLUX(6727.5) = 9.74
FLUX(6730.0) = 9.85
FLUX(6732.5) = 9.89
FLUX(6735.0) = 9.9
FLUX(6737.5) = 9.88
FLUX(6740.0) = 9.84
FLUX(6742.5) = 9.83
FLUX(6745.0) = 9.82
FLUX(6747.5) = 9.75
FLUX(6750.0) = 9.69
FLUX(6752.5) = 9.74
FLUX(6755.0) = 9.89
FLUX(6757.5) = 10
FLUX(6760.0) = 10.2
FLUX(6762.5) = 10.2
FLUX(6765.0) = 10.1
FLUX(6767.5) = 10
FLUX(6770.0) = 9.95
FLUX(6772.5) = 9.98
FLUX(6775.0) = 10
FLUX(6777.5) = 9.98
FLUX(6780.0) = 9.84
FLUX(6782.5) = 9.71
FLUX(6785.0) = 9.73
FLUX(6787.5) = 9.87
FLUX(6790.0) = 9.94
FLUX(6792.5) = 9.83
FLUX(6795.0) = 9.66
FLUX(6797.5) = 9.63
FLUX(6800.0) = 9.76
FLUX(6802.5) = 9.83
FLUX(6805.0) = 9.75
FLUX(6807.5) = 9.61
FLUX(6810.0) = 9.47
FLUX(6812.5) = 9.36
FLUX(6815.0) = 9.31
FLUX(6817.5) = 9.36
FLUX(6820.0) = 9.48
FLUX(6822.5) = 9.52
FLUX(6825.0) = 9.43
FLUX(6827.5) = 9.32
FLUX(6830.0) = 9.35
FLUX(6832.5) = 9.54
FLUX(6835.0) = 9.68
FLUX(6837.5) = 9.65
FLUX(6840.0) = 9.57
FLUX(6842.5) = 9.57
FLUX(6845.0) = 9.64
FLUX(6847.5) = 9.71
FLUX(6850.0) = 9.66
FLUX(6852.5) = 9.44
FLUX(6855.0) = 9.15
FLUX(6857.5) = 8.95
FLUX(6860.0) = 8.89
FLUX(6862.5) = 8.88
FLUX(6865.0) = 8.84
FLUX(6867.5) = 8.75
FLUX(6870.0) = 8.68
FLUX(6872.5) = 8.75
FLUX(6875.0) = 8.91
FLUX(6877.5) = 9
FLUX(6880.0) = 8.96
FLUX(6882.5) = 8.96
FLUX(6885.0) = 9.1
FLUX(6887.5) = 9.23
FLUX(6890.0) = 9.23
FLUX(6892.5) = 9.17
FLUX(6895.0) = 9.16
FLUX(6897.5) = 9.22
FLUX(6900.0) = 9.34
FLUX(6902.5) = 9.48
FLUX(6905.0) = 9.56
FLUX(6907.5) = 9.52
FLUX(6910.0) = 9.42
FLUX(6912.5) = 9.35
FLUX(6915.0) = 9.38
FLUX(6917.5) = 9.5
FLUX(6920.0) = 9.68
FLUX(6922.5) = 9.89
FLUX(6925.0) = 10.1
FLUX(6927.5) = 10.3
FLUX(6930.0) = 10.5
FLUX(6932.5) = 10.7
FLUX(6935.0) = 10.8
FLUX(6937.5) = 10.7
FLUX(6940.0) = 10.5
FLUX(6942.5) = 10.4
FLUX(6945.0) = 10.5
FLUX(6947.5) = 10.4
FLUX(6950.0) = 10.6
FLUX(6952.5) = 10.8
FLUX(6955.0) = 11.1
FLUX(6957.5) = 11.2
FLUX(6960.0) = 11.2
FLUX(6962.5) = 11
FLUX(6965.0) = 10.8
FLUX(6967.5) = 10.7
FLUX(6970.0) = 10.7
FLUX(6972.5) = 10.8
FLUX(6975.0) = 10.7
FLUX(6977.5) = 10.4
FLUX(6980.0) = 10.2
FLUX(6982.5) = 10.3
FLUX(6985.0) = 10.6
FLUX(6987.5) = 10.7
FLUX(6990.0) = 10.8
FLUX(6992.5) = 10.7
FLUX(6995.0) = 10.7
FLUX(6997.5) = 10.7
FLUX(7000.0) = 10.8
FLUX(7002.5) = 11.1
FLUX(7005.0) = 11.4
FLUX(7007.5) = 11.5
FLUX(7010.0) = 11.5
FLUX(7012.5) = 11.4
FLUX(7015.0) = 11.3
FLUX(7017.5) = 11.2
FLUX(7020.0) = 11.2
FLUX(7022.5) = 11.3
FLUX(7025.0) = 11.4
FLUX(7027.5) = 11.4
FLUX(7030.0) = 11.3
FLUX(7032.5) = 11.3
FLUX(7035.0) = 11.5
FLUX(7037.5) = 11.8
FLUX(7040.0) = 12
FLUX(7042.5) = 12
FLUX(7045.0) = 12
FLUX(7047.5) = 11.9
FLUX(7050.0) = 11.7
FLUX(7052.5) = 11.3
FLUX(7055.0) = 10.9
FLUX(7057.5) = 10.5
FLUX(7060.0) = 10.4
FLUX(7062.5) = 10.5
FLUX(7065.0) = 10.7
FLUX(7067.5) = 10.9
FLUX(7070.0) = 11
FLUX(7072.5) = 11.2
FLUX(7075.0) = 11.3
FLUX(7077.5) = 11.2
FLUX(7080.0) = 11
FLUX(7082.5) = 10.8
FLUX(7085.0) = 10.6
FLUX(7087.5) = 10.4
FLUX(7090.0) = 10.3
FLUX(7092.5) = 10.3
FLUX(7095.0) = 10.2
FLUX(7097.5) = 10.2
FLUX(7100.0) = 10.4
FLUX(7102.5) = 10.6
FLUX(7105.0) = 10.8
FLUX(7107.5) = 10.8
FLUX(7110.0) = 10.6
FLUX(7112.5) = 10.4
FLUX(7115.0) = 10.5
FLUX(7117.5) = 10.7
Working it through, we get 0.17 mag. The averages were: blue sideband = 11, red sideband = 11.3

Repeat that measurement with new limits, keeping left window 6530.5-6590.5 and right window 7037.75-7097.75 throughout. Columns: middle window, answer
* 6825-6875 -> 0.188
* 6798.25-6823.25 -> 0.155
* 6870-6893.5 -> 0.217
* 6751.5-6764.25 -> 0.103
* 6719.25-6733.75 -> 0.142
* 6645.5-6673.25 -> 0.038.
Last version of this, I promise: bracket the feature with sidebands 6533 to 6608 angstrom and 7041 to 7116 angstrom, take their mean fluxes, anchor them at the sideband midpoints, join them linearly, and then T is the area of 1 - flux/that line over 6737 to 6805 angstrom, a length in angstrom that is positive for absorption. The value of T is 6.7 angstrom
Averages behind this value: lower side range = 11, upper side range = 10.9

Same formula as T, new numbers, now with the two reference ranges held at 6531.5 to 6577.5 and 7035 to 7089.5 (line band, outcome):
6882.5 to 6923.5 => 6.43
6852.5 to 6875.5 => 4.58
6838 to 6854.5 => 2.27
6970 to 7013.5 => 1.16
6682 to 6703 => 1.54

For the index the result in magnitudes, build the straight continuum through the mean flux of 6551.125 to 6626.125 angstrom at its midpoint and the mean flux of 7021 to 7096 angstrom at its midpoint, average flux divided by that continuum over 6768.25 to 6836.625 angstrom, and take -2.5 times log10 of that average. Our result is 0.14 mag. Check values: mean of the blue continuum 11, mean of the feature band 9.66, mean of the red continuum 11.1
